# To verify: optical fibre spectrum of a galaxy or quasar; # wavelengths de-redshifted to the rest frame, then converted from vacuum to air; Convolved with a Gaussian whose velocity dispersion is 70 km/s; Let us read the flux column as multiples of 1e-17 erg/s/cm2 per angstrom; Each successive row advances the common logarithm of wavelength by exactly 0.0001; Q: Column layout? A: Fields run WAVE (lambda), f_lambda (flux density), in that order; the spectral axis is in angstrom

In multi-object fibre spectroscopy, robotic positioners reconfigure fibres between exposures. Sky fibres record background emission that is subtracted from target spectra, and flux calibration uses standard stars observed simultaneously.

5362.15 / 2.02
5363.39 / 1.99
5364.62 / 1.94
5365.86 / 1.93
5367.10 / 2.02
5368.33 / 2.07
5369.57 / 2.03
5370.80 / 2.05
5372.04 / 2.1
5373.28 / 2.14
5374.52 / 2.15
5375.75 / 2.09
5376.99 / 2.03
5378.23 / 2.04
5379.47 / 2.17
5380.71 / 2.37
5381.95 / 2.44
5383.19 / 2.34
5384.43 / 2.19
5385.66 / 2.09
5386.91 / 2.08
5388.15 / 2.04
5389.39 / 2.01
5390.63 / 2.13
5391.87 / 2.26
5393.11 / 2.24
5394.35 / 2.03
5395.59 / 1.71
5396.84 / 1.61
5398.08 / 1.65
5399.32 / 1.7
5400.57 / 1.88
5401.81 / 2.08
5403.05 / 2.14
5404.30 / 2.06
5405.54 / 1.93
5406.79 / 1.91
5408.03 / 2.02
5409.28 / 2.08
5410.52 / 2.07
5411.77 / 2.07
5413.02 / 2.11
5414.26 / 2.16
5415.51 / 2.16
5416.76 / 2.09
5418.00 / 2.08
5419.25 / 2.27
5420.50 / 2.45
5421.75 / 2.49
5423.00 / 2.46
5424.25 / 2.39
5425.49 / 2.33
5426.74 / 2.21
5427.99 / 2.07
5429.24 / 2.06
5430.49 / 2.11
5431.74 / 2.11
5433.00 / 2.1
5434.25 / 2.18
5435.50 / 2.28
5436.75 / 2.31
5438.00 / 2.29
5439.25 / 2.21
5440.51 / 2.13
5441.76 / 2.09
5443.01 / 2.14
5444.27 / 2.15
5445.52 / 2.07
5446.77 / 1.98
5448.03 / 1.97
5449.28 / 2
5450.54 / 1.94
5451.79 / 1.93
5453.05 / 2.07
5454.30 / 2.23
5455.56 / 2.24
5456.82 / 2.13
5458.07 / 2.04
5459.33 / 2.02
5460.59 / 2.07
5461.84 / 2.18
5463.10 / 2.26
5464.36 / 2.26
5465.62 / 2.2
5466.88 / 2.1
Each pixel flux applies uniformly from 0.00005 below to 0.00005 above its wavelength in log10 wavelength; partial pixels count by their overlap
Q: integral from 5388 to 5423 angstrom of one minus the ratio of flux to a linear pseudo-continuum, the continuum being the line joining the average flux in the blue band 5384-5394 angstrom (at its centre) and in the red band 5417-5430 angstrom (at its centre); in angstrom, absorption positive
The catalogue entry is 2.24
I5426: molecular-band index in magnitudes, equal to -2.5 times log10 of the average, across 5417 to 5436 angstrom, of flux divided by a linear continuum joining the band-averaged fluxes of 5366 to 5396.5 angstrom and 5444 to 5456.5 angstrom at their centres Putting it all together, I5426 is -0.081 mag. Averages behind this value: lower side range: 2.11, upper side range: 2.06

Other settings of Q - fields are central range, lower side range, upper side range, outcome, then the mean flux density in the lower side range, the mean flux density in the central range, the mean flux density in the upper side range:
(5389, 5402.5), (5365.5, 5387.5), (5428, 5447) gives 1.3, 2.13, 1.94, 2.15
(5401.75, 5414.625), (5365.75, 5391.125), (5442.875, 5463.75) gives 0.3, 2.12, 2.05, 2.08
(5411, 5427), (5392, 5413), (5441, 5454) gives -2.1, 1.96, 2.25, 2.04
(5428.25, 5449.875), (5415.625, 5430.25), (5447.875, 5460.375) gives 0.3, 2.26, 2.13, 2.06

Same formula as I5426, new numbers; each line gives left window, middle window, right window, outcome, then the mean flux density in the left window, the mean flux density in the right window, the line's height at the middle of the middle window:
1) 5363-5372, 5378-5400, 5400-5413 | -0.021 mag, 2.01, 2.03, 2.02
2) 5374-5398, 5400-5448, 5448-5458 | -0.035 mag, 2.1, 2.07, 2.08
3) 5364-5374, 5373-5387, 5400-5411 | -0.078 mag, 2.04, 2.02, 2.03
